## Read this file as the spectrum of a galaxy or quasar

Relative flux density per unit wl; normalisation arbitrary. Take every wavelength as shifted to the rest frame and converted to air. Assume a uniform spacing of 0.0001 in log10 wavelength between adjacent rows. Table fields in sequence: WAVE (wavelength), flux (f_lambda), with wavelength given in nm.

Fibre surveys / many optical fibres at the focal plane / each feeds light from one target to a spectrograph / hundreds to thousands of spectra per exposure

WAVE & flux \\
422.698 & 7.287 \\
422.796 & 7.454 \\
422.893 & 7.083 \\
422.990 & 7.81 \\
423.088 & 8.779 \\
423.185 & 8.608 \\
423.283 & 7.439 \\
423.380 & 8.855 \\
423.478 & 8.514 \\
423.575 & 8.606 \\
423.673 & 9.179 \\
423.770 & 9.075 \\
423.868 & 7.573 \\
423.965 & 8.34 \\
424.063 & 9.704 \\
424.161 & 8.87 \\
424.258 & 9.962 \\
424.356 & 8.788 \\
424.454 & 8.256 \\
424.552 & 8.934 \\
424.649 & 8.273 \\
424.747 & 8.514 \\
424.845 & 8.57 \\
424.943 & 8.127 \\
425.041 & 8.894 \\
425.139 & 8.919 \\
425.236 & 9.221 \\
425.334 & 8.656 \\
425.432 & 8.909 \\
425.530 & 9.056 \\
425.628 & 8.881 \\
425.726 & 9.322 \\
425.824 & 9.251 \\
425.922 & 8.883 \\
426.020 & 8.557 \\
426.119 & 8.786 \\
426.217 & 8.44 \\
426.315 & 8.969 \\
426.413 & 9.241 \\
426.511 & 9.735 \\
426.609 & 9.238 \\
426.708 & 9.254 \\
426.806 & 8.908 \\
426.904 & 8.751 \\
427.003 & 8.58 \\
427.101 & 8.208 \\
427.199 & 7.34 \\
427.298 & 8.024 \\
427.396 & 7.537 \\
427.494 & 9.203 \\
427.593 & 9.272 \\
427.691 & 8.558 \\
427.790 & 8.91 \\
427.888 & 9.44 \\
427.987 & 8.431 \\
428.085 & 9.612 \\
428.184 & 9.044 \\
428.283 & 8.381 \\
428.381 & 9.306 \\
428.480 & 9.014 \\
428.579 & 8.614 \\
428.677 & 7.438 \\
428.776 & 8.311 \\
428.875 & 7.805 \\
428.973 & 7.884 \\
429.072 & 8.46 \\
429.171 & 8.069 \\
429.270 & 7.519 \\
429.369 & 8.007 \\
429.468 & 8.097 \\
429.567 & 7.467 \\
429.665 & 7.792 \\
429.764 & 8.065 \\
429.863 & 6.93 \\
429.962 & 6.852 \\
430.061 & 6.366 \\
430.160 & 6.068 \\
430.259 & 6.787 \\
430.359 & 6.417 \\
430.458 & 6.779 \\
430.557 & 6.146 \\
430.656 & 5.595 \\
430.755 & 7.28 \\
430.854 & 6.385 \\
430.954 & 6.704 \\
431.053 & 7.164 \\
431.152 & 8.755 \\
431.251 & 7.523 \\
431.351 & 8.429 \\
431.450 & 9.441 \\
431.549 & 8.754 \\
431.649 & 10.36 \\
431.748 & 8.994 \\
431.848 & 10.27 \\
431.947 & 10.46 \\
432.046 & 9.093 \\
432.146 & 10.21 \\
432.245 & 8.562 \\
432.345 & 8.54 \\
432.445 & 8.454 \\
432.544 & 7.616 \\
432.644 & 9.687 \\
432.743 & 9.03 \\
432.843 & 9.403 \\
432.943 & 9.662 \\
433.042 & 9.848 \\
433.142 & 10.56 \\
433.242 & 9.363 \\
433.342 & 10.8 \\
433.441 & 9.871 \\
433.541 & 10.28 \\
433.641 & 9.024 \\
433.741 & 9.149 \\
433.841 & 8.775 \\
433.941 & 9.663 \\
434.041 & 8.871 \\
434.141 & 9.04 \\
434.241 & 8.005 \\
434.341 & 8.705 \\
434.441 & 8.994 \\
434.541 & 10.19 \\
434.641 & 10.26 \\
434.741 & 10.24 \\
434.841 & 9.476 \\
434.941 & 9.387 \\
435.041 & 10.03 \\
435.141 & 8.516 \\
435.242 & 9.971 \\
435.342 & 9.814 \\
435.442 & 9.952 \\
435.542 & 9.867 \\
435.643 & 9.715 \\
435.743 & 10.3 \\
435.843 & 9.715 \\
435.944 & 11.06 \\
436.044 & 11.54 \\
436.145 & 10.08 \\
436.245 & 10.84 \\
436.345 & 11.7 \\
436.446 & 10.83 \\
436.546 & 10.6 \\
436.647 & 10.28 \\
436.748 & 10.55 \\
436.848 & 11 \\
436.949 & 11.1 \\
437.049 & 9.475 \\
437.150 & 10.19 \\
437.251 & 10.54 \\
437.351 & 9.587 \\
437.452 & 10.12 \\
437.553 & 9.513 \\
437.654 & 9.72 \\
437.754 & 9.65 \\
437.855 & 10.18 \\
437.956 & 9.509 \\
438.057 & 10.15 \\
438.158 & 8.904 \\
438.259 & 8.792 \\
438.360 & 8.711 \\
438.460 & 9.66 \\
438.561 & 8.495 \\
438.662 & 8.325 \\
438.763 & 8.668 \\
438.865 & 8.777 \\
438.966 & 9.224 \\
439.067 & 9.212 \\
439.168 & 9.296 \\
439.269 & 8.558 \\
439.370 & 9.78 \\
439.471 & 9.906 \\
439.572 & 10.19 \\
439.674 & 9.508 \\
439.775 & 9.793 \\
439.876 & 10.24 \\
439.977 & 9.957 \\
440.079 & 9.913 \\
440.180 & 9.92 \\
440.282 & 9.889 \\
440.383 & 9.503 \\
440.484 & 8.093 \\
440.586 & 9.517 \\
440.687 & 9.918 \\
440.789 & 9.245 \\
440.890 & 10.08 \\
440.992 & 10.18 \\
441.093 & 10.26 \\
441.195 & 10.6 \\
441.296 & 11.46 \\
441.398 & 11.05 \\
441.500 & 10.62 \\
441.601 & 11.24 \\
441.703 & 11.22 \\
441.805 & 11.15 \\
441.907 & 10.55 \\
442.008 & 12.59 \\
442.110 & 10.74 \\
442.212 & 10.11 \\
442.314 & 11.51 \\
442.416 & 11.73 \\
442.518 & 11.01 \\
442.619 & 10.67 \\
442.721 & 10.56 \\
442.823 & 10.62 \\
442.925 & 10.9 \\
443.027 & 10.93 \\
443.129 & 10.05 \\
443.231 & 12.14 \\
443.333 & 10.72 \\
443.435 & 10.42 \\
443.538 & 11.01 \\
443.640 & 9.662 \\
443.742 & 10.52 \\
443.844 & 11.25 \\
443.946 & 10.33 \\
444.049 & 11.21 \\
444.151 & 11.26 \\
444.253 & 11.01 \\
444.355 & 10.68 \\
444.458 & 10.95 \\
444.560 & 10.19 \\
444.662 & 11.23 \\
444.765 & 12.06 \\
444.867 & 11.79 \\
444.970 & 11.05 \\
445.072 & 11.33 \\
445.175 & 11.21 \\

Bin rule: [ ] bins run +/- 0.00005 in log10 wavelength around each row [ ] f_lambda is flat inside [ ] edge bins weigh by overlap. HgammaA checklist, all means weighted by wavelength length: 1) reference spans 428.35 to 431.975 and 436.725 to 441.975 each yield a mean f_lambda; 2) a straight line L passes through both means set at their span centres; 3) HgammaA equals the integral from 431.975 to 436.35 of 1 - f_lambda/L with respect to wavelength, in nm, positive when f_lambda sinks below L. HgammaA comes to -0.46 nm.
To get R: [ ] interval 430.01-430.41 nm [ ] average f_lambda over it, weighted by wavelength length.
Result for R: 6.4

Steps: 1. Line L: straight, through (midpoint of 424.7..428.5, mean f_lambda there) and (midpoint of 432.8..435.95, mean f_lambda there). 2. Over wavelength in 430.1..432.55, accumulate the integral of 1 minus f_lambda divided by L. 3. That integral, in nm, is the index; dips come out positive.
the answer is 0.34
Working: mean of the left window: 8.82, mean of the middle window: 8.03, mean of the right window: 9.62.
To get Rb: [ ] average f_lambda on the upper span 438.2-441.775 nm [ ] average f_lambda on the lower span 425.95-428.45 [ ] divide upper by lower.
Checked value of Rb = 1.11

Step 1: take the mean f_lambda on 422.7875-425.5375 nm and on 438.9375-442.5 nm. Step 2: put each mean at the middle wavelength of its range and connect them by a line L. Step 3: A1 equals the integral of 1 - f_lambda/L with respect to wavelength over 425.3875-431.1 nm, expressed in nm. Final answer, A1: 0.53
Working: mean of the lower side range 8.6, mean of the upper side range 10.2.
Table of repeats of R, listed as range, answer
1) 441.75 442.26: 11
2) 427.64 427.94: 8.97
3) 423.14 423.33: 7.99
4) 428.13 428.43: 8.91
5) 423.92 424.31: 9.22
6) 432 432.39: 9.1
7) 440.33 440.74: 9.27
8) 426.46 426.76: 9.4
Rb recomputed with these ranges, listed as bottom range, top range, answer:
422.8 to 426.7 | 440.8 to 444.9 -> 1.25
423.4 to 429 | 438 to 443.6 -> 1.16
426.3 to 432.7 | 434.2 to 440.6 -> 1.18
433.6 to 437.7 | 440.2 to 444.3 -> 1.07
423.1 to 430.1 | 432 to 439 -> 1.13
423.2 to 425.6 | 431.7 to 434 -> 1.08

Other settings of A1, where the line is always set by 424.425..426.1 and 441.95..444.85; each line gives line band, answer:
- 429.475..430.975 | 0.41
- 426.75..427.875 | 0.06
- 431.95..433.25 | 0.05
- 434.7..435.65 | 0.03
